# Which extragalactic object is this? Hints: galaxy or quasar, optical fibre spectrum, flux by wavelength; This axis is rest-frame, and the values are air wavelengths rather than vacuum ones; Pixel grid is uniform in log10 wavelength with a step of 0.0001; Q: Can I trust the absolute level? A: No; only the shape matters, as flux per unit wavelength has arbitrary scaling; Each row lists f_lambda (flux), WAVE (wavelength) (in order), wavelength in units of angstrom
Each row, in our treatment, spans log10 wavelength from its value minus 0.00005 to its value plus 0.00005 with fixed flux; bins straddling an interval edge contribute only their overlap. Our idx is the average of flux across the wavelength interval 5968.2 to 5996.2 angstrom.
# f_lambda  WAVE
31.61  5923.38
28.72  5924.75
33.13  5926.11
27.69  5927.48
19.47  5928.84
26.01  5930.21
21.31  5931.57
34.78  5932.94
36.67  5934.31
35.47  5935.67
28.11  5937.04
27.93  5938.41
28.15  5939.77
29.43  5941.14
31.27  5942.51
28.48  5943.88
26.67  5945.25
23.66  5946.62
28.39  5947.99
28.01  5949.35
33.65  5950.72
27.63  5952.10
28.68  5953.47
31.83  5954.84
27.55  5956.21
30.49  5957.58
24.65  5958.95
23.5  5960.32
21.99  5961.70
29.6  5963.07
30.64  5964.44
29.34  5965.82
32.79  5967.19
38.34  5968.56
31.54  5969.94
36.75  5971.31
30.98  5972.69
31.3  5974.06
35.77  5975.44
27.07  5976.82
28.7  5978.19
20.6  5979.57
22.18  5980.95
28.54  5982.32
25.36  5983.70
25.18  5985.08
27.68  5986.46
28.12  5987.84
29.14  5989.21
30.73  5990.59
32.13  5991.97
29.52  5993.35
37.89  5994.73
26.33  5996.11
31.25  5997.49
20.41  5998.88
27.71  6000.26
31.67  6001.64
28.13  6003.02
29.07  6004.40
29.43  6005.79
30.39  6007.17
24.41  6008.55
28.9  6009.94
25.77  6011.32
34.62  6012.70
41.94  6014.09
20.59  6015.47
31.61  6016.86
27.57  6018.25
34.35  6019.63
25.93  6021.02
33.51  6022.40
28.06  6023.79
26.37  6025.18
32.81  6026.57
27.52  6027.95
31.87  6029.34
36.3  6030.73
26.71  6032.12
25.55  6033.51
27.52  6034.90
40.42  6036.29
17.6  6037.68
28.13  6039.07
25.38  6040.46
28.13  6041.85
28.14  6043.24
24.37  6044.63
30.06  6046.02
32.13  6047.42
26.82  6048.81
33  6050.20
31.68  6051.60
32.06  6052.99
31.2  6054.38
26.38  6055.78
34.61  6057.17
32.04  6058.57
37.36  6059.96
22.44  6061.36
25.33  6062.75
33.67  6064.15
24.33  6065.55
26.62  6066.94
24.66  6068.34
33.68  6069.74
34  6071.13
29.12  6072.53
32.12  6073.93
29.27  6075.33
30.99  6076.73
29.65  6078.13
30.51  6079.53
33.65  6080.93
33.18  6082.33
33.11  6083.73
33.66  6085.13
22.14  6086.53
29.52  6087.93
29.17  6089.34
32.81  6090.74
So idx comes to 29.7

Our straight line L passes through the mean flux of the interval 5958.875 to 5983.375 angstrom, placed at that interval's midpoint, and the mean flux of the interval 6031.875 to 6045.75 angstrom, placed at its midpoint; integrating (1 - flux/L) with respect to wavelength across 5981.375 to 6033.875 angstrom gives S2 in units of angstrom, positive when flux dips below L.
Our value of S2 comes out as -2.1 angstrom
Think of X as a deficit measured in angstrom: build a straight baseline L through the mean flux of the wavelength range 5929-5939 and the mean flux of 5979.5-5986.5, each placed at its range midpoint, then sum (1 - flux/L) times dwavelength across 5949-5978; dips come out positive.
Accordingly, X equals -3.62 angstrom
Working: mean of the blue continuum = 29.5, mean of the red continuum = 25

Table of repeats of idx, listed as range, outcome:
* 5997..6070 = 29.2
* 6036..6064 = 29.3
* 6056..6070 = 29.2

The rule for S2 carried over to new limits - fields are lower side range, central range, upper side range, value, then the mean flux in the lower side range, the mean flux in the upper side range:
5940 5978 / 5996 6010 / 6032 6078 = 0.69 angstrom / 29.6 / 29.3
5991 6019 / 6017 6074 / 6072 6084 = 1.81 angstrom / 29.5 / 31.2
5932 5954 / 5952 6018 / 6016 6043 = 0.67 angstrom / 29.7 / 29.2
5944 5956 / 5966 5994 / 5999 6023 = -0.59 angstrom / 28.5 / 29.5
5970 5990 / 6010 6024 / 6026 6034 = -0.30 angstrom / 28.5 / 30.2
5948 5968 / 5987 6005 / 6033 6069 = -0.40 angstrom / 28.7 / 28.9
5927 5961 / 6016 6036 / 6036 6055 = -0.67 angstrom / 28.4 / 29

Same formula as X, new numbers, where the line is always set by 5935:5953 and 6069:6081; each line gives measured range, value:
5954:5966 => 0.6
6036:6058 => 1.2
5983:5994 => 0.5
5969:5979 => -0.8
